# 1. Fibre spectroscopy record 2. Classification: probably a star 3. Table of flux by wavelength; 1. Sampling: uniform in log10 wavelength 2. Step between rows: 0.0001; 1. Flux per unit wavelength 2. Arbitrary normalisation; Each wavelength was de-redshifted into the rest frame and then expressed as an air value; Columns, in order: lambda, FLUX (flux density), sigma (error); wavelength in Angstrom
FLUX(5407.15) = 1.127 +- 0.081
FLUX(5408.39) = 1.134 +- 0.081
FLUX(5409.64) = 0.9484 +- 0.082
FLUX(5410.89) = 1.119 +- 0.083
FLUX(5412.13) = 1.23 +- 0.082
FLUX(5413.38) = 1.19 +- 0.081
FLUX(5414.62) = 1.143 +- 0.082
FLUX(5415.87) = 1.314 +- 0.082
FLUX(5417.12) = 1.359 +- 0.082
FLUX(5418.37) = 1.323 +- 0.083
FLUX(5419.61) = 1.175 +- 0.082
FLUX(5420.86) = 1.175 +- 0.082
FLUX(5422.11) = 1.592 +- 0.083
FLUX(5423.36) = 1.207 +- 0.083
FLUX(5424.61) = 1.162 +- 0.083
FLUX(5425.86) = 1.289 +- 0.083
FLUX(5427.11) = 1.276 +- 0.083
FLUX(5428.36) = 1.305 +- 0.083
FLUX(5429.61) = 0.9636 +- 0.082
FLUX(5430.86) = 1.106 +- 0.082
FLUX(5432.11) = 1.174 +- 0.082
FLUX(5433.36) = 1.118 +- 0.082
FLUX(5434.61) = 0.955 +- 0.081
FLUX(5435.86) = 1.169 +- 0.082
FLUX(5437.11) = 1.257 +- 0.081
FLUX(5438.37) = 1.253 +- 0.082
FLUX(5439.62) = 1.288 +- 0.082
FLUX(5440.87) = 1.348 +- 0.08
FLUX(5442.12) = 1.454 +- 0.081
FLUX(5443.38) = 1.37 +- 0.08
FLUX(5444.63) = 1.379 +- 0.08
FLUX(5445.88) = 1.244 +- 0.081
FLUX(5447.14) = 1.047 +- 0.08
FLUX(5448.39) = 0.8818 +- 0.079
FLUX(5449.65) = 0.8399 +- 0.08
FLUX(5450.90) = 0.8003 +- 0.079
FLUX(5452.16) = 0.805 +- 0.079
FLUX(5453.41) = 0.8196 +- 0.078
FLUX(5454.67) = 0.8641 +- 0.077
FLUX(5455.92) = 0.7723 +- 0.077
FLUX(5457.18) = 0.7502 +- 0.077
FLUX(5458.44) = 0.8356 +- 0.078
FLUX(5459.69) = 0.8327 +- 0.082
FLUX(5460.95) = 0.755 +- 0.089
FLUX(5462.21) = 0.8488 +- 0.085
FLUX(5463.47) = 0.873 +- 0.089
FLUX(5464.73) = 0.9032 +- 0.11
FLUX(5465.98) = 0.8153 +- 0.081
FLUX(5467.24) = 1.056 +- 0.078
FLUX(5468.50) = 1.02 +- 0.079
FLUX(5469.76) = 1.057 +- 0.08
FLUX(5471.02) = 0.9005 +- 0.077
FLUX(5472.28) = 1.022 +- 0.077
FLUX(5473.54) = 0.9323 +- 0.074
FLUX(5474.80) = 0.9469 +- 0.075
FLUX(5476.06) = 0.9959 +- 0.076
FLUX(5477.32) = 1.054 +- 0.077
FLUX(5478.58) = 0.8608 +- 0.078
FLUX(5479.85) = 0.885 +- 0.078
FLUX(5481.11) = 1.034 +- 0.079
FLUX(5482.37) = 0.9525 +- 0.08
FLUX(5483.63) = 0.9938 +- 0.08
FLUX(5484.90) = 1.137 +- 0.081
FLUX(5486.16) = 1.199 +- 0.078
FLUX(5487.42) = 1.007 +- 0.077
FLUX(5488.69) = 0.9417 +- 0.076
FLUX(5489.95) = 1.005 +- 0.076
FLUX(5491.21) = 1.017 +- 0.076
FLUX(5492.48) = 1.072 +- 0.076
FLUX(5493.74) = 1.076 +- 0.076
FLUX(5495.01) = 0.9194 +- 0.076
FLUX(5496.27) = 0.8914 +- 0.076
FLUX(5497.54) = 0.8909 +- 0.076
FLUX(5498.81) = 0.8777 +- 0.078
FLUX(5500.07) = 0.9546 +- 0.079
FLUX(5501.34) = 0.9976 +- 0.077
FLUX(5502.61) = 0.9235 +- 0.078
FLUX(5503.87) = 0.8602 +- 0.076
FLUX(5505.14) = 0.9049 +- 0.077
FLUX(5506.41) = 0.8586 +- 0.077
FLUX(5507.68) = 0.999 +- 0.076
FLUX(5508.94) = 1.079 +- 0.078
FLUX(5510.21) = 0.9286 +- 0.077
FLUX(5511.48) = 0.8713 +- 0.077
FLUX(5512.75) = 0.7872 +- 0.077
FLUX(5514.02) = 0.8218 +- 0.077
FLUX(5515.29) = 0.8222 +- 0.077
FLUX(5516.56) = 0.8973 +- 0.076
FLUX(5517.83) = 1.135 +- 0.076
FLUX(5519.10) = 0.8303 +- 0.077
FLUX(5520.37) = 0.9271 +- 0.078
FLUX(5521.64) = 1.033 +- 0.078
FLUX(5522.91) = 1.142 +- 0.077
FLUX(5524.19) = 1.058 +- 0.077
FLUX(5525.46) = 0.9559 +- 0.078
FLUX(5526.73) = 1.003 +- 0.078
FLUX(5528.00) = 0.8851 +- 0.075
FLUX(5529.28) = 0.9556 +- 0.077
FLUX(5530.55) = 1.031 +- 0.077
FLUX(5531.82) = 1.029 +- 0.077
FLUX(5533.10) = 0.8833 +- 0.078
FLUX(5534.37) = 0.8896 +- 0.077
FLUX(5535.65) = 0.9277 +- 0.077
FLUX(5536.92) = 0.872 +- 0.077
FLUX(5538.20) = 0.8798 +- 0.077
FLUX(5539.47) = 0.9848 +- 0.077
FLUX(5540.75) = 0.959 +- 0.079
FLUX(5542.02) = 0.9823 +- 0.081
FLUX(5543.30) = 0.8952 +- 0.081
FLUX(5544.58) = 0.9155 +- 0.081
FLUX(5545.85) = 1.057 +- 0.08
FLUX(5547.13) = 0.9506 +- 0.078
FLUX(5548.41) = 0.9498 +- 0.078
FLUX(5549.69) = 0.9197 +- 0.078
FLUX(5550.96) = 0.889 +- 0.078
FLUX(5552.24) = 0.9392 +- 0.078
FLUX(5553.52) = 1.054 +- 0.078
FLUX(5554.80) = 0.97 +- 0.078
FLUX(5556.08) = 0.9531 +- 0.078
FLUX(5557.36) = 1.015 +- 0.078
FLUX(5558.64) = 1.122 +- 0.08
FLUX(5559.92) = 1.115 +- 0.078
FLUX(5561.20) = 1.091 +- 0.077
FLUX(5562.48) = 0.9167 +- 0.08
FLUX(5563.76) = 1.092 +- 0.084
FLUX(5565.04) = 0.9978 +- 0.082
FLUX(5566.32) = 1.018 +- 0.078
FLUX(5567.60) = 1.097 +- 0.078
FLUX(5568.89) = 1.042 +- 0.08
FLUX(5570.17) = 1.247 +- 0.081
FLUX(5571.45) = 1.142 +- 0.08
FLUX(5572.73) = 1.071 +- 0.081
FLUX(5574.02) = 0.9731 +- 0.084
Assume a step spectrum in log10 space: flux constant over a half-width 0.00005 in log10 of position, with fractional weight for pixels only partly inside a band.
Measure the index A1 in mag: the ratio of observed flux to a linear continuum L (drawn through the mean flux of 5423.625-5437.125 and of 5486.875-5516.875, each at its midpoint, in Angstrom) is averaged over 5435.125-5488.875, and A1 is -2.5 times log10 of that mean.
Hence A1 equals 0.06 mag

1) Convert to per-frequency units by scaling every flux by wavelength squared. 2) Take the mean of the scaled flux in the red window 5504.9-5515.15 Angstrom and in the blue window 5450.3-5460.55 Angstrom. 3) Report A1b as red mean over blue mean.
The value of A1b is 1.14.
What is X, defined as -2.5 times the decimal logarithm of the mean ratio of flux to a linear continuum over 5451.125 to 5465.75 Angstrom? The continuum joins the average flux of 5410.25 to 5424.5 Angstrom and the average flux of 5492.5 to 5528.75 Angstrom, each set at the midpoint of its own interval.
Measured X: 0.33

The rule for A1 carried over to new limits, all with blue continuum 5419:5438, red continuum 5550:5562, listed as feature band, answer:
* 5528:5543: 0.11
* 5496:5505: 0.19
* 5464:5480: 0.18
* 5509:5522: 0.18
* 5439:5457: 0.11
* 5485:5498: 0.10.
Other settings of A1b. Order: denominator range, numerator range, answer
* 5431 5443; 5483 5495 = 0.87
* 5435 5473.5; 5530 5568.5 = 1.01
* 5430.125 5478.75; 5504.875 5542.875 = 0.96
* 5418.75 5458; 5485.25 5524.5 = 0.88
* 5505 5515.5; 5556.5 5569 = 1.19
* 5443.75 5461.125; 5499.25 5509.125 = 1.05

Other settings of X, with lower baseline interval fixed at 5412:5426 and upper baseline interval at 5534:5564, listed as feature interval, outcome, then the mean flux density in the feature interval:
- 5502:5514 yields 0.17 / 0.908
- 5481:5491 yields 0.08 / 1.03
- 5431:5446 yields -0.03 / 1.25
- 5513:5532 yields 0.07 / 0.964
